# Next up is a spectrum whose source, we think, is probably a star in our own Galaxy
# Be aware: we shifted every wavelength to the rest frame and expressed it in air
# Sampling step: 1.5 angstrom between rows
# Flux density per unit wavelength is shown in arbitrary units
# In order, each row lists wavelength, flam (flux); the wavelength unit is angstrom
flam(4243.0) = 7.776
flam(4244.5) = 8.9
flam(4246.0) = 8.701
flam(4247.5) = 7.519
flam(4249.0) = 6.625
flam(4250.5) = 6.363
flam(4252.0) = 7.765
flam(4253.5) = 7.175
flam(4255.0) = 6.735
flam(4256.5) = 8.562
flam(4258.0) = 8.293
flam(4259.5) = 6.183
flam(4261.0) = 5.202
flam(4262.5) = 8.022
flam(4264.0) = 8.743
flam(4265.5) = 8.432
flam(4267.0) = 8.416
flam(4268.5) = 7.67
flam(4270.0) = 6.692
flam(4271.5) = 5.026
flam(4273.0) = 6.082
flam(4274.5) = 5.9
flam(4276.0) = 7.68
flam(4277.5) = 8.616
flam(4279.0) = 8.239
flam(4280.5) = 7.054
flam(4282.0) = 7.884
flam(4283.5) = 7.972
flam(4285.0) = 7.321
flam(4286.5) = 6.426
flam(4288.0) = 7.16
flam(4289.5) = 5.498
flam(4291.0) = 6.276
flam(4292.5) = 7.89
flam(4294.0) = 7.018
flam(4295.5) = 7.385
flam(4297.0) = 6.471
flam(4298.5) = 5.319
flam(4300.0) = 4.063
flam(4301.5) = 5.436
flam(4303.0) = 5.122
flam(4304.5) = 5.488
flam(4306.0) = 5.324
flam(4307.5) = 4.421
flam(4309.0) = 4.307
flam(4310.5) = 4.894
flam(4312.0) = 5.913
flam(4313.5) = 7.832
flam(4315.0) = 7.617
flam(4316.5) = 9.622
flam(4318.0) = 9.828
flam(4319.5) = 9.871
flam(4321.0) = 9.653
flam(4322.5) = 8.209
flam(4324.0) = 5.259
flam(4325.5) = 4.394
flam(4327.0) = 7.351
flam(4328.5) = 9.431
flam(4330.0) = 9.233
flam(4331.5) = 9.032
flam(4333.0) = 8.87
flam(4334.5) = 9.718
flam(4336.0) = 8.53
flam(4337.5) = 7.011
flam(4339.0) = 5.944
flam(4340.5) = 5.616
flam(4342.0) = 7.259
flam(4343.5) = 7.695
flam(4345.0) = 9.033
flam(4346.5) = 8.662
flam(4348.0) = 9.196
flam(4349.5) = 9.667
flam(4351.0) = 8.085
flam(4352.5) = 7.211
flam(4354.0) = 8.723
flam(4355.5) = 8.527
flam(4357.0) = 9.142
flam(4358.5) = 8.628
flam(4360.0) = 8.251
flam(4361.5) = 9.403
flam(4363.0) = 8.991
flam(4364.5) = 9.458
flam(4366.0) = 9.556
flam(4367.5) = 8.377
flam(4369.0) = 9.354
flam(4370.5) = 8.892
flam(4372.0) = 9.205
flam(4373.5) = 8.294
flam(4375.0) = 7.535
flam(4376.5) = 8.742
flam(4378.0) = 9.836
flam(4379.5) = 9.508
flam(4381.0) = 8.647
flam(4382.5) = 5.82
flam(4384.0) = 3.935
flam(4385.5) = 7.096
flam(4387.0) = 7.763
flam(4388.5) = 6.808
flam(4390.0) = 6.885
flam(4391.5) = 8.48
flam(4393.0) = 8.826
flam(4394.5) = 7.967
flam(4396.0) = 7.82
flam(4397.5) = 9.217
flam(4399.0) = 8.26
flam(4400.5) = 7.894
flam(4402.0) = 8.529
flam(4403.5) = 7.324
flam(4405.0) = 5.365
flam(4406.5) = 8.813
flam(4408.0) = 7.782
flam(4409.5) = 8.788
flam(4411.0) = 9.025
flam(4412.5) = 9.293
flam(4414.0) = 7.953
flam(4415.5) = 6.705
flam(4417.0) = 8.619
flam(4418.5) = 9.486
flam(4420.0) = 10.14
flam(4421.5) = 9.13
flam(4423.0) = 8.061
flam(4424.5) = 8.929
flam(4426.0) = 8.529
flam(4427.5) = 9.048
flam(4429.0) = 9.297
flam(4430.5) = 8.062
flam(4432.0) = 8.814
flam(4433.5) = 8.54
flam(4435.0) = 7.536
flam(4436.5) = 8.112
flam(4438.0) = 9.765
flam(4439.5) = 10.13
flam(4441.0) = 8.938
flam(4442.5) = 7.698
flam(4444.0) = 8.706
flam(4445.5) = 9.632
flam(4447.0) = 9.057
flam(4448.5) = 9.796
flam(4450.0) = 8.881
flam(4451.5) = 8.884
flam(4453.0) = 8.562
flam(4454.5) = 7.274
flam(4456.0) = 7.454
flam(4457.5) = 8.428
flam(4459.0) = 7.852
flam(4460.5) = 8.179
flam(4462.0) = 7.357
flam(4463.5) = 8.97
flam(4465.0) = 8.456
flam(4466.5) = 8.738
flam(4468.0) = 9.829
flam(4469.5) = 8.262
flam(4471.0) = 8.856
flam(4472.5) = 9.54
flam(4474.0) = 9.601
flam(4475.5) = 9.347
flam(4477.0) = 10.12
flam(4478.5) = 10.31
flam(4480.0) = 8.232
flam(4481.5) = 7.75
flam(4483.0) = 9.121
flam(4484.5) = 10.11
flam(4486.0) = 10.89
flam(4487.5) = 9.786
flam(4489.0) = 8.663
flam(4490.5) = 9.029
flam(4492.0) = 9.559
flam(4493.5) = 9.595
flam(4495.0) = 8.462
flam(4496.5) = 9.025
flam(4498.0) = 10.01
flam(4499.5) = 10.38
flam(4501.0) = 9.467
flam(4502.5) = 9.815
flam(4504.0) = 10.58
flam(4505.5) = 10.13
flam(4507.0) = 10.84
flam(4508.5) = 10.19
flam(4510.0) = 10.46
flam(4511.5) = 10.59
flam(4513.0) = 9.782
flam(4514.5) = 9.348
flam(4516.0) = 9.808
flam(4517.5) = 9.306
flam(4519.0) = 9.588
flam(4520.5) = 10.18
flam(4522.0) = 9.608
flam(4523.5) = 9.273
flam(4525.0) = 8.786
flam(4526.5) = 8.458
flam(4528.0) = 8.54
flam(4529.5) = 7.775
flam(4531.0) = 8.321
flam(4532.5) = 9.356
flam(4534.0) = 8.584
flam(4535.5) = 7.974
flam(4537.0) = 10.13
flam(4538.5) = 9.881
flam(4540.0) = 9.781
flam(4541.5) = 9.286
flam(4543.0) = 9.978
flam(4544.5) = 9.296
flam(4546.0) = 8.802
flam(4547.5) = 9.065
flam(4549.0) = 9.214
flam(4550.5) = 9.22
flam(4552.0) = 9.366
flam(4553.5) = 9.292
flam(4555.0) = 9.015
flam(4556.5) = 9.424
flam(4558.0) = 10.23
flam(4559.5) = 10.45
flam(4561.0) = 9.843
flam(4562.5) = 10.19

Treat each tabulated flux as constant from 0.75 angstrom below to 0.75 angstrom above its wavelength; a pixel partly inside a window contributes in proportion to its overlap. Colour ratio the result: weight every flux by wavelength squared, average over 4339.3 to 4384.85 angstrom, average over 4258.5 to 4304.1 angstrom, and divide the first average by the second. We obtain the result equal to 1.27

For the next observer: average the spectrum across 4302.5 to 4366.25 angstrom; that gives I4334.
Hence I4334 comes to 7.81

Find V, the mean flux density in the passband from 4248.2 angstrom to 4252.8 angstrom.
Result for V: 6.93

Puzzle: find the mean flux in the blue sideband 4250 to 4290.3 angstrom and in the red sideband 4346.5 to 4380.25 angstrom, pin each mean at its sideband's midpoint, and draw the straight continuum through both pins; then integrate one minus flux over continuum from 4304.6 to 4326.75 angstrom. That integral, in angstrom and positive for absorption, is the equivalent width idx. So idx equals 3.1 angstrom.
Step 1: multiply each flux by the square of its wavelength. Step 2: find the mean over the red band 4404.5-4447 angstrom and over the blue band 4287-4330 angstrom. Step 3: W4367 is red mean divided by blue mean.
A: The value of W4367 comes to 1.35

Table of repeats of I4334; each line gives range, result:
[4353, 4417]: 8.22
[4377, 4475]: 8.4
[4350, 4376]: 8.69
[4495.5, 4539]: 9.52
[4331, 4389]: 8.26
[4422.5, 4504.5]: 8.98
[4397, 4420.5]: 8.3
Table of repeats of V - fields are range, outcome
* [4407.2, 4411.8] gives 8.54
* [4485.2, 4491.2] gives 9.6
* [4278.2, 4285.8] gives 7.69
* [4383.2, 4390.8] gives 6.51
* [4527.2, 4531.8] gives 8.23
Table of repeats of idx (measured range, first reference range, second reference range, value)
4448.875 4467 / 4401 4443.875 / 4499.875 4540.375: 1.2 angstrom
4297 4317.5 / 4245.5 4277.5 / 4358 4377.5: 5.4 angstrom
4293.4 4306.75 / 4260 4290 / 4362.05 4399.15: 3.1 angstrom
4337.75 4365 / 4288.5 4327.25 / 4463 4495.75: -3.9 angstrom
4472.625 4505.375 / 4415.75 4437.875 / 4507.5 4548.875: -1.5 angstrom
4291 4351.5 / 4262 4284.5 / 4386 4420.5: 3.6 angstrom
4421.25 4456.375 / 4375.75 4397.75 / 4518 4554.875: -1.9 angstrom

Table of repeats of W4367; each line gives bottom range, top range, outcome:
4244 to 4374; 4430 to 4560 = 1.32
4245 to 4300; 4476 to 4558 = 1.48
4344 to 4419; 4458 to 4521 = 1.19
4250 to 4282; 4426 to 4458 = 1.29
